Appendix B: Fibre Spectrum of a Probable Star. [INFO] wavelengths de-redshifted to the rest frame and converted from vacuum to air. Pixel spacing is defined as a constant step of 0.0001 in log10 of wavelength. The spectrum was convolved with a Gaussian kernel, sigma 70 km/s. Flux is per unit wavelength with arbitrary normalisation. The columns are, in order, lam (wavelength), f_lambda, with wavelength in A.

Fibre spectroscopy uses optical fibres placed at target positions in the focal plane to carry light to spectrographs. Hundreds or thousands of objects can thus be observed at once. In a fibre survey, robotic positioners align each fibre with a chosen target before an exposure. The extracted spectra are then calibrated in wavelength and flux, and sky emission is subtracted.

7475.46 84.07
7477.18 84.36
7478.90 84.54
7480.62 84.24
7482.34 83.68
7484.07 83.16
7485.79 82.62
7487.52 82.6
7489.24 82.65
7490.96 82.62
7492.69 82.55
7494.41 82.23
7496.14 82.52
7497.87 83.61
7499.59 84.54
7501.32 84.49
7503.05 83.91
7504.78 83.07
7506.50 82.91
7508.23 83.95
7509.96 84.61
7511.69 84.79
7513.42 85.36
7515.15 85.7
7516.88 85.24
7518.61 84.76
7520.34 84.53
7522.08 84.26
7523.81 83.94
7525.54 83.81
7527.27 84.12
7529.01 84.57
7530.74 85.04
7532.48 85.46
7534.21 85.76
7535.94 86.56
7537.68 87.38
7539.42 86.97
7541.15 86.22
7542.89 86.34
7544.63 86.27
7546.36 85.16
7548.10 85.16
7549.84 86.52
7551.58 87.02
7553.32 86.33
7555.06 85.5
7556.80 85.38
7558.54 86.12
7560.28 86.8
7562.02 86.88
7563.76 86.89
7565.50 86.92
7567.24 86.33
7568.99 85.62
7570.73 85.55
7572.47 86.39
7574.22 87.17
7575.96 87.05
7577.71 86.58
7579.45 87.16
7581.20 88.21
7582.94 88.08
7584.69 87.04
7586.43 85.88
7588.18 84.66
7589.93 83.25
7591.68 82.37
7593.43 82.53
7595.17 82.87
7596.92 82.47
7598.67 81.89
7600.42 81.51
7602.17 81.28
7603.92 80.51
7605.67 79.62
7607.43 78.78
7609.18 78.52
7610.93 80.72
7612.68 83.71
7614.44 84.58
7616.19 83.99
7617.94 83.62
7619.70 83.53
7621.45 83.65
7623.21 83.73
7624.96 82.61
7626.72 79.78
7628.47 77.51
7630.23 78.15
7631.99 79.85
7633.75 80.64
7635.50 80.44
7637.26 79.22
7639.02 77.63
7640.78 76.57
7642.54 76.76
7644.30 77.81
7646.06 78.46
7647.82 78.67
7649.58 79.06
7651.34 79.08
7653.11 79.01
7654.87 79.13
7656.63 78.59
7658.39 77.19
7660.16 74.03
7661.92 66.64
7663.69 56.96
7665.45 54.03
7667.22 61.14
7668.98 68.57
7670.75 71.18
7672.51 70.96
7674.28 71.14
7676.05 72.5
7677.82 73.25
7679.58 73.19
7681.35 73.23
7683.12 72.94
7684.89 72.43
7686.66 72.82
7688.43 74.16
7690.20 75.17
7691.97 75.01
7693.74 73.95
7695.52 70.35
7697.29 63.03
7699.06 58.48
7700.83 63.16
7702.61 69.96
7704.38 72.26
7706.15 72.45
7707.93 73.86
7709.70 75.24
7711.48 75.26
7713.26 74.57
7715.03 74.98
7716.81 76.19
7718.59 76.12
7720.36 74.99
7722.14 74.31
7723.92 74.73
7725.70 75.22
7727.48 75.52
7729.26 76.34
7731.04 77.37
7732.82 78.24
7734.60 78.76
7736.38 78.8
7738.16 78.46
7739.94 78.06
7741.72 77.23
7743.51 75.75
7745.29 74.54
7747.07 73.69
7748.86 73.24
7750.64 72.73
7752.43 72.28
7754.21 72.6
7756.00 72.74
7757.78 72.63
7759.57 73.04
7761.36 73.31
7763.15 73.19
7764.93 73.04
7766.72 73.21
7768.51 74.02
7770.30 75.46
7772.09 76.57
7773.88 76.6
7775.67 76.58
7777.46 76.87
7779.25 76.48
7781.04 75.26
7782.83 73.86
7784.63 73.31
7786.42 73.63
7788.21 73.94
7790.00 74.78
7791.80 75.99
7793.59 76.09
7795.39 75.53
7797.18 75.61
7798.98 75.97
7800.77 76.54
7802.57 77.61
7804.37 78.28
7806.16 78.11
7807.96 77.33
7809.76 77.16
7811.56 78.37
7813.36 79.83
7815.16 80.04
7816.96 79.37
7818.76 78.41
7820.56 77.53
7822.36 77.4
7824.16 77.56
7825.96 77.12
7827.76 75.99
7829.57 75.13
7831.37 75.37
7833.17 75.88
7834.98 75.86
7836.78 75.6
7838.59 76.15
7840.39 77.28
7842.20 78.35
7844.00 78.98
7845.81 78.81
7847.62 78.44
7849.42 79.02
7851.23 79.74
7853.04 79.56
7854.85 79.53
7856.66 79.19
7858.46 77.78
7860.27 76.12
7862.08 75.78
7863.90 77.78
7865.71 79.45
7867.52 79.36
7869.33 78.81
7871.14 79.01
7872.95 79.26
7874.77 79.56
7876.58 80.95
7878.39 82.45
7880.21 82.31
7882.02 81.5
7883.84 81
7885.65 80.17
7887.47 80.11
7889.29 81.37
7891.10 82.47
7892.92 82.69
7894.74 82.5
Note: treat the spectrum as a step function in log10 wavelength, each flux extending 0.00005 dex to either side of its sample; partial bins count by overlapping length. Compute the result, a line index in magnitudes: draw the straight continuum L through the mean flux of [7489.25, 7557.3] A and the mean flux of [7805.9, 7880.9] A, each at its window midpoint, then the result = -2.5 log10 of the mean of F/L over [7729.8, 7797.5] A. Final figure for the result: 0.067 mag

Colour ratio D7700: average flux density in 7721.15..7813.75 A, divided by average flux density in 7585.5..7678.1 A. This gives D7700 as 0.97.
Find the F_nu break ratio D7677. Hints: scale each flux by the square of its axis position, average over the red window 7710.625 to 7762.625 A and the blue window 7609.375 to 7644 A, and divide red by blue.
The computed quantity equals 1.0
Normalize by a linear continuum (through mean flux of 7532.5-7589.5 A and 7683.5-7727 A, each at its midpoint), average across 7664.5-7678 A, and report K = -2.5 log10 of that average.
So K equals 0.12 mag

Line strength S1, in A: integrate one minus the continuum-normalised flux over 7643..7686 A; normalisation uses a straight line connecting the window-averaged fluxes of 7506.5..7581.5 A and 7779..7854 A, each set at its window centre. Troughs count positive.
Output 4.9 A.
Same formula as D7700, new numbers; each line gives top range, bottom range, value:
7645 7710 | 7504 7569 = 0.84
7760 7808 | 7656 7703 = 1.08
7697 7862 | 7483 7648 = 0.90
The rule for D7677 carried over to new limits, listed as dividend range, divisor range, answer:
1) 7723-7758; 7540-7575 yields 0.92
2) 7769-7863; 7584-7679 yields 1.03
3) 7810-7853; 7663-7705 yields 1.17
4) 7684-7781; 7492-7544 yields 0.93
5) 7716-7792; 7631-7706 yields 1.05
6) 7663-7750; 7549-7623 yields 0.89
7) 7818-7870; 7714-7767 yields 1.06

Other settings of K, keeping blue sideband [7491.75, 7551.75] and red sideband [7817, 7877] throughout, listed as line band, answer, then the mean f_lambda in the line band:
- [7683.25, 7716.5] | 0.13 mag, 71.6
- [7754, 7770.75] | 0.09 mag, 73.3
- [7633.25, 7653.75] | 0.05 mag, 78.6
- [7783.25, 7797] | 0.06 mag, 74.8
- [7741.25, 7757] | 0.09 mag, 73.8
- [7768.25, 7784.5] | 0.05 mag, 75.7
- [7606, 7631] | 0.02 mag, 81.6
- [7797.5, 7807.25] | 0.02 mag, 77.2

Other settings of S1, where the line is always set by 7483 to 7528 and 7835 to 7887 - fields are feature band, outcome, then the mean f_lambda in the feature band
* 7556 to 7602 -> -1.4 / 85.4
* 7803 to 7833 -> 0.7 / 77.6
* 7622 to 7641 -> 0.5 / 79.8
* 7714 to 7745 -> 1.6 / 76.5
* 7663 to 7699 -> 5.2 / 69.6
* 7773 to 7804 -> 1.7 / 75.6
